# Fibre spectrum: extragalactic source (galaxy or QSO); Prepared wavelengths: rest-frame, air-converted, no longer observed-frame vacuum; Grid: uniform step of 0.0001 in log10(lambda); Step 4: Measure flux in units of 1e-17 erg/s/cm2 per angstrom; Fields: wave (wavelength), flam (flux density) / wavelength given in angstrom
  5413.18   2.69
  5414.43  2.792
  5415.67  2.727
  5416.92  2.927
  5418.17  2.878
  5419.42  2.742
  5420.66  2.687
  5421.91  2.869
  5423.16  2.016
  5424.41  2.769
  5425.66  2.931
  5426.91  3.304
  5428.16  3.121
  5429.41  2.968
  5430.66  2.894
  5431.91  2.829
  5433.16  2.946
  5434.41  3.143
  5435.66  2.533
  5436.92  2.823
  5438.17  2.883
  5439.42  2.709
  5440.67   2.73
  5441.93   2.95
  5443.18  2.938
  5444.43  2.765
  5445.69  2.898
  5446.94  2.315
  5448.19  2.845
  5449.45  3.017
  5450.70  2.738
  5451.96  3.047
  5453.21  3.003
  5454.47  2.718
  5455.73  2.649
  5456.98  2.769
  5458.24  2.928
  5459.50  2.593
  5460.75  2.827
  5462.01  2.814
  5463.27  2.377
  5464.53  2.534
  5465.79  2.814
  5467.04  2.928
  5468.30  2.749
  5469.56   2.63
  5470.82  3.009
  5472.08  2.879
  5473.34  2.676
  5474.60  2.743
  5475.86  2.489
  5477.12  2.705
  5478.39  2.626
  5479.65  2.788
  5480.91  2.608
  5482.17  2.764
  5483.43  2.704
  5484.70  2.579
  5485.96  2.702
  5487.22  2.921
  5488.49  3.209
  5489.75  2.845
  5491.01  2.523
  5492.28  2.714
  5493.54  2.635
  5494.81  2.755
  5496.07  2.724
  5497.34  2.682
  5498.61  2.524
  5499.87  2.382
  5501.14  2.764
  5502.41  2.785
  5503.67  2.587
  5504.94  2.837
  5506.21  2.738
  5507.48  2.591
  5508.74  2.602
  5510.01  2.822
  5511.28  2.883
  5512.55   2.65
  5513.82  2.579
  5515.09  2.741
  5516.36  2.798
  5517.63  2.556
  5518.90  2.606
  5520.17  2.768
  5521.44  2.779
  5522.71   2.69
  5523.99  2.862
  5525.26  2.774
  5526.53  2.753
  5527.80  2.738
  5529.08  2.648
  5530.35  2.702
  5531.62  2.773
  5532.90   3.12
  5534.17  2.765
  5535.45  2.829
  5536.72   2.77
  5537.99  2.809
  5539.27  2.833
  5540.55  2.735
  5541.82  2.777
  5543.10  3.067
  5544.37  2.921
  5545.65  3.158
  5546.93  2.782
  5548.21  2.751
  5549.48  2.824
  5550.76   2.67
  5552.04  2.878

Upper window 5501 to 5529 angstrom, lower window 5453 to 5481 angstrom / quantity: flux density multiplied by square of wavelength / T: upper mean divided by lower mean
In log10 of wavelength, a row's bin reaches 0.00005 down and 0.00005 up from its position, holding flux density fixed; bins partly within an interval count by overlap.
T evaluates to 1.01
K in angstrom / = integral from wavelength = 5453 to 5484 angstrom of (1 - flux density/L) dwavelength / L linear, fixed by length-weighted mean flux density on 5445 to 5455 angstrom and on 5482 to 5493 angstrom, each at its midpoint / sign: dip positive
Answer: 0.8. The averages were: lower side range 2.82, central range 2.73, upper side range 2.77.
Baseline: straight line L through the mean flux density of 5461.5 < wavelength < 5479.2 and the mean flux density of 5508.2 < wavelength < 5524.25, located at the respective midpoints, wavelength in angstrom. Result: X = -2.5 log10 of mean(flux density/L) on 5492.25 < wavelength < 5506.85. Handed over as 0.02 mag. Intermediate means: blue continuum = 2.71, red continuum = 2.71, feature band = 2.68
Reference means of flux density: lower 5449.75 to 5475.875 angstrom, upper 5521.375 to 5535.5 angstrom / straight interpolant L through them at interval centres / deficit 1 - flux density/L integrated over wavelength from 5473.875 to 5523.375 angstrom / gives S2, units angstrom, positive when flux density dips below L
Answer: 1.3 angstrom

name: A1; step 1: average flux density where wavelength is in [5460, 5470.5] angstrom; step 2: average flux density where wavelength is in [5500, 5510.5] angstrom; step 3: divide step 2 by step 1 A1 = 1.0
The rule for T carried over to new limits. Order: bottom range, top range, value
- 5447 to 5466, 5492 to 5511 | 0.99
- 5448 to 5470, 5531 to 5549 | 1.06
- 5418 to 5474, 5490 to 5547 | 1.01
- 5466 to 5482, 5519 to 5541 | 1.04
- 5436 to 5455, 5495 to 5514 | 0.97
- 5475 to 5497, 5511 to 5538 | 1.03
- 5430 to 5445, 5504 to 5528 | 0.98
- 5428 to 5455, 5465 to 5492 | 0.98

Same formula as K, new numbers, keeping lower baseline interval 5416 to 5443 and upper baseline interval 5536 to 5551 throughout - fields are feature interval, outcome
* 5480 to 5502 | 1.0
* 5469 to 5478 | 0.4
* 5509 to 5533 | 0.9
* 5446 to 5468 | 0.6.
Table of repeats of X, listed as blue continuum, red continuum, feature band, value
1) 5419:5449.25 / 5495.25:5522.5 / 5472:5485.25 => 0.025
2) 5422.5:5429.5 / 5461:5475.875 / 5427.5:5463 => -0.015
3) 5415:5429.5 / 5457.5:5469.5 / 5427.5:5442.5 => -0.032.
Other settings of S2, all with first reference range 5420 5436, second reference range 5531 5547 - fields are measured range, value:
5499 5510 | 0.8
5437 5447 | 0.2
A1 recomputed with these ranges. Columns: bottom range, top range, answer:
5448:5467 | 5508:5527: 0.98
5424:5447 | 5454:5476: 0.95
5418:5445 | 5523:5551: 0.99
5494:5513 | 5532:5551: 1.06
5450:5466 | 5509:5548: 1.01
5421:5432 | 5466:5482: 0.96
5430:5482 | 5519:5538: 1.00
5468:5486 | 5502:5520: 1.00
